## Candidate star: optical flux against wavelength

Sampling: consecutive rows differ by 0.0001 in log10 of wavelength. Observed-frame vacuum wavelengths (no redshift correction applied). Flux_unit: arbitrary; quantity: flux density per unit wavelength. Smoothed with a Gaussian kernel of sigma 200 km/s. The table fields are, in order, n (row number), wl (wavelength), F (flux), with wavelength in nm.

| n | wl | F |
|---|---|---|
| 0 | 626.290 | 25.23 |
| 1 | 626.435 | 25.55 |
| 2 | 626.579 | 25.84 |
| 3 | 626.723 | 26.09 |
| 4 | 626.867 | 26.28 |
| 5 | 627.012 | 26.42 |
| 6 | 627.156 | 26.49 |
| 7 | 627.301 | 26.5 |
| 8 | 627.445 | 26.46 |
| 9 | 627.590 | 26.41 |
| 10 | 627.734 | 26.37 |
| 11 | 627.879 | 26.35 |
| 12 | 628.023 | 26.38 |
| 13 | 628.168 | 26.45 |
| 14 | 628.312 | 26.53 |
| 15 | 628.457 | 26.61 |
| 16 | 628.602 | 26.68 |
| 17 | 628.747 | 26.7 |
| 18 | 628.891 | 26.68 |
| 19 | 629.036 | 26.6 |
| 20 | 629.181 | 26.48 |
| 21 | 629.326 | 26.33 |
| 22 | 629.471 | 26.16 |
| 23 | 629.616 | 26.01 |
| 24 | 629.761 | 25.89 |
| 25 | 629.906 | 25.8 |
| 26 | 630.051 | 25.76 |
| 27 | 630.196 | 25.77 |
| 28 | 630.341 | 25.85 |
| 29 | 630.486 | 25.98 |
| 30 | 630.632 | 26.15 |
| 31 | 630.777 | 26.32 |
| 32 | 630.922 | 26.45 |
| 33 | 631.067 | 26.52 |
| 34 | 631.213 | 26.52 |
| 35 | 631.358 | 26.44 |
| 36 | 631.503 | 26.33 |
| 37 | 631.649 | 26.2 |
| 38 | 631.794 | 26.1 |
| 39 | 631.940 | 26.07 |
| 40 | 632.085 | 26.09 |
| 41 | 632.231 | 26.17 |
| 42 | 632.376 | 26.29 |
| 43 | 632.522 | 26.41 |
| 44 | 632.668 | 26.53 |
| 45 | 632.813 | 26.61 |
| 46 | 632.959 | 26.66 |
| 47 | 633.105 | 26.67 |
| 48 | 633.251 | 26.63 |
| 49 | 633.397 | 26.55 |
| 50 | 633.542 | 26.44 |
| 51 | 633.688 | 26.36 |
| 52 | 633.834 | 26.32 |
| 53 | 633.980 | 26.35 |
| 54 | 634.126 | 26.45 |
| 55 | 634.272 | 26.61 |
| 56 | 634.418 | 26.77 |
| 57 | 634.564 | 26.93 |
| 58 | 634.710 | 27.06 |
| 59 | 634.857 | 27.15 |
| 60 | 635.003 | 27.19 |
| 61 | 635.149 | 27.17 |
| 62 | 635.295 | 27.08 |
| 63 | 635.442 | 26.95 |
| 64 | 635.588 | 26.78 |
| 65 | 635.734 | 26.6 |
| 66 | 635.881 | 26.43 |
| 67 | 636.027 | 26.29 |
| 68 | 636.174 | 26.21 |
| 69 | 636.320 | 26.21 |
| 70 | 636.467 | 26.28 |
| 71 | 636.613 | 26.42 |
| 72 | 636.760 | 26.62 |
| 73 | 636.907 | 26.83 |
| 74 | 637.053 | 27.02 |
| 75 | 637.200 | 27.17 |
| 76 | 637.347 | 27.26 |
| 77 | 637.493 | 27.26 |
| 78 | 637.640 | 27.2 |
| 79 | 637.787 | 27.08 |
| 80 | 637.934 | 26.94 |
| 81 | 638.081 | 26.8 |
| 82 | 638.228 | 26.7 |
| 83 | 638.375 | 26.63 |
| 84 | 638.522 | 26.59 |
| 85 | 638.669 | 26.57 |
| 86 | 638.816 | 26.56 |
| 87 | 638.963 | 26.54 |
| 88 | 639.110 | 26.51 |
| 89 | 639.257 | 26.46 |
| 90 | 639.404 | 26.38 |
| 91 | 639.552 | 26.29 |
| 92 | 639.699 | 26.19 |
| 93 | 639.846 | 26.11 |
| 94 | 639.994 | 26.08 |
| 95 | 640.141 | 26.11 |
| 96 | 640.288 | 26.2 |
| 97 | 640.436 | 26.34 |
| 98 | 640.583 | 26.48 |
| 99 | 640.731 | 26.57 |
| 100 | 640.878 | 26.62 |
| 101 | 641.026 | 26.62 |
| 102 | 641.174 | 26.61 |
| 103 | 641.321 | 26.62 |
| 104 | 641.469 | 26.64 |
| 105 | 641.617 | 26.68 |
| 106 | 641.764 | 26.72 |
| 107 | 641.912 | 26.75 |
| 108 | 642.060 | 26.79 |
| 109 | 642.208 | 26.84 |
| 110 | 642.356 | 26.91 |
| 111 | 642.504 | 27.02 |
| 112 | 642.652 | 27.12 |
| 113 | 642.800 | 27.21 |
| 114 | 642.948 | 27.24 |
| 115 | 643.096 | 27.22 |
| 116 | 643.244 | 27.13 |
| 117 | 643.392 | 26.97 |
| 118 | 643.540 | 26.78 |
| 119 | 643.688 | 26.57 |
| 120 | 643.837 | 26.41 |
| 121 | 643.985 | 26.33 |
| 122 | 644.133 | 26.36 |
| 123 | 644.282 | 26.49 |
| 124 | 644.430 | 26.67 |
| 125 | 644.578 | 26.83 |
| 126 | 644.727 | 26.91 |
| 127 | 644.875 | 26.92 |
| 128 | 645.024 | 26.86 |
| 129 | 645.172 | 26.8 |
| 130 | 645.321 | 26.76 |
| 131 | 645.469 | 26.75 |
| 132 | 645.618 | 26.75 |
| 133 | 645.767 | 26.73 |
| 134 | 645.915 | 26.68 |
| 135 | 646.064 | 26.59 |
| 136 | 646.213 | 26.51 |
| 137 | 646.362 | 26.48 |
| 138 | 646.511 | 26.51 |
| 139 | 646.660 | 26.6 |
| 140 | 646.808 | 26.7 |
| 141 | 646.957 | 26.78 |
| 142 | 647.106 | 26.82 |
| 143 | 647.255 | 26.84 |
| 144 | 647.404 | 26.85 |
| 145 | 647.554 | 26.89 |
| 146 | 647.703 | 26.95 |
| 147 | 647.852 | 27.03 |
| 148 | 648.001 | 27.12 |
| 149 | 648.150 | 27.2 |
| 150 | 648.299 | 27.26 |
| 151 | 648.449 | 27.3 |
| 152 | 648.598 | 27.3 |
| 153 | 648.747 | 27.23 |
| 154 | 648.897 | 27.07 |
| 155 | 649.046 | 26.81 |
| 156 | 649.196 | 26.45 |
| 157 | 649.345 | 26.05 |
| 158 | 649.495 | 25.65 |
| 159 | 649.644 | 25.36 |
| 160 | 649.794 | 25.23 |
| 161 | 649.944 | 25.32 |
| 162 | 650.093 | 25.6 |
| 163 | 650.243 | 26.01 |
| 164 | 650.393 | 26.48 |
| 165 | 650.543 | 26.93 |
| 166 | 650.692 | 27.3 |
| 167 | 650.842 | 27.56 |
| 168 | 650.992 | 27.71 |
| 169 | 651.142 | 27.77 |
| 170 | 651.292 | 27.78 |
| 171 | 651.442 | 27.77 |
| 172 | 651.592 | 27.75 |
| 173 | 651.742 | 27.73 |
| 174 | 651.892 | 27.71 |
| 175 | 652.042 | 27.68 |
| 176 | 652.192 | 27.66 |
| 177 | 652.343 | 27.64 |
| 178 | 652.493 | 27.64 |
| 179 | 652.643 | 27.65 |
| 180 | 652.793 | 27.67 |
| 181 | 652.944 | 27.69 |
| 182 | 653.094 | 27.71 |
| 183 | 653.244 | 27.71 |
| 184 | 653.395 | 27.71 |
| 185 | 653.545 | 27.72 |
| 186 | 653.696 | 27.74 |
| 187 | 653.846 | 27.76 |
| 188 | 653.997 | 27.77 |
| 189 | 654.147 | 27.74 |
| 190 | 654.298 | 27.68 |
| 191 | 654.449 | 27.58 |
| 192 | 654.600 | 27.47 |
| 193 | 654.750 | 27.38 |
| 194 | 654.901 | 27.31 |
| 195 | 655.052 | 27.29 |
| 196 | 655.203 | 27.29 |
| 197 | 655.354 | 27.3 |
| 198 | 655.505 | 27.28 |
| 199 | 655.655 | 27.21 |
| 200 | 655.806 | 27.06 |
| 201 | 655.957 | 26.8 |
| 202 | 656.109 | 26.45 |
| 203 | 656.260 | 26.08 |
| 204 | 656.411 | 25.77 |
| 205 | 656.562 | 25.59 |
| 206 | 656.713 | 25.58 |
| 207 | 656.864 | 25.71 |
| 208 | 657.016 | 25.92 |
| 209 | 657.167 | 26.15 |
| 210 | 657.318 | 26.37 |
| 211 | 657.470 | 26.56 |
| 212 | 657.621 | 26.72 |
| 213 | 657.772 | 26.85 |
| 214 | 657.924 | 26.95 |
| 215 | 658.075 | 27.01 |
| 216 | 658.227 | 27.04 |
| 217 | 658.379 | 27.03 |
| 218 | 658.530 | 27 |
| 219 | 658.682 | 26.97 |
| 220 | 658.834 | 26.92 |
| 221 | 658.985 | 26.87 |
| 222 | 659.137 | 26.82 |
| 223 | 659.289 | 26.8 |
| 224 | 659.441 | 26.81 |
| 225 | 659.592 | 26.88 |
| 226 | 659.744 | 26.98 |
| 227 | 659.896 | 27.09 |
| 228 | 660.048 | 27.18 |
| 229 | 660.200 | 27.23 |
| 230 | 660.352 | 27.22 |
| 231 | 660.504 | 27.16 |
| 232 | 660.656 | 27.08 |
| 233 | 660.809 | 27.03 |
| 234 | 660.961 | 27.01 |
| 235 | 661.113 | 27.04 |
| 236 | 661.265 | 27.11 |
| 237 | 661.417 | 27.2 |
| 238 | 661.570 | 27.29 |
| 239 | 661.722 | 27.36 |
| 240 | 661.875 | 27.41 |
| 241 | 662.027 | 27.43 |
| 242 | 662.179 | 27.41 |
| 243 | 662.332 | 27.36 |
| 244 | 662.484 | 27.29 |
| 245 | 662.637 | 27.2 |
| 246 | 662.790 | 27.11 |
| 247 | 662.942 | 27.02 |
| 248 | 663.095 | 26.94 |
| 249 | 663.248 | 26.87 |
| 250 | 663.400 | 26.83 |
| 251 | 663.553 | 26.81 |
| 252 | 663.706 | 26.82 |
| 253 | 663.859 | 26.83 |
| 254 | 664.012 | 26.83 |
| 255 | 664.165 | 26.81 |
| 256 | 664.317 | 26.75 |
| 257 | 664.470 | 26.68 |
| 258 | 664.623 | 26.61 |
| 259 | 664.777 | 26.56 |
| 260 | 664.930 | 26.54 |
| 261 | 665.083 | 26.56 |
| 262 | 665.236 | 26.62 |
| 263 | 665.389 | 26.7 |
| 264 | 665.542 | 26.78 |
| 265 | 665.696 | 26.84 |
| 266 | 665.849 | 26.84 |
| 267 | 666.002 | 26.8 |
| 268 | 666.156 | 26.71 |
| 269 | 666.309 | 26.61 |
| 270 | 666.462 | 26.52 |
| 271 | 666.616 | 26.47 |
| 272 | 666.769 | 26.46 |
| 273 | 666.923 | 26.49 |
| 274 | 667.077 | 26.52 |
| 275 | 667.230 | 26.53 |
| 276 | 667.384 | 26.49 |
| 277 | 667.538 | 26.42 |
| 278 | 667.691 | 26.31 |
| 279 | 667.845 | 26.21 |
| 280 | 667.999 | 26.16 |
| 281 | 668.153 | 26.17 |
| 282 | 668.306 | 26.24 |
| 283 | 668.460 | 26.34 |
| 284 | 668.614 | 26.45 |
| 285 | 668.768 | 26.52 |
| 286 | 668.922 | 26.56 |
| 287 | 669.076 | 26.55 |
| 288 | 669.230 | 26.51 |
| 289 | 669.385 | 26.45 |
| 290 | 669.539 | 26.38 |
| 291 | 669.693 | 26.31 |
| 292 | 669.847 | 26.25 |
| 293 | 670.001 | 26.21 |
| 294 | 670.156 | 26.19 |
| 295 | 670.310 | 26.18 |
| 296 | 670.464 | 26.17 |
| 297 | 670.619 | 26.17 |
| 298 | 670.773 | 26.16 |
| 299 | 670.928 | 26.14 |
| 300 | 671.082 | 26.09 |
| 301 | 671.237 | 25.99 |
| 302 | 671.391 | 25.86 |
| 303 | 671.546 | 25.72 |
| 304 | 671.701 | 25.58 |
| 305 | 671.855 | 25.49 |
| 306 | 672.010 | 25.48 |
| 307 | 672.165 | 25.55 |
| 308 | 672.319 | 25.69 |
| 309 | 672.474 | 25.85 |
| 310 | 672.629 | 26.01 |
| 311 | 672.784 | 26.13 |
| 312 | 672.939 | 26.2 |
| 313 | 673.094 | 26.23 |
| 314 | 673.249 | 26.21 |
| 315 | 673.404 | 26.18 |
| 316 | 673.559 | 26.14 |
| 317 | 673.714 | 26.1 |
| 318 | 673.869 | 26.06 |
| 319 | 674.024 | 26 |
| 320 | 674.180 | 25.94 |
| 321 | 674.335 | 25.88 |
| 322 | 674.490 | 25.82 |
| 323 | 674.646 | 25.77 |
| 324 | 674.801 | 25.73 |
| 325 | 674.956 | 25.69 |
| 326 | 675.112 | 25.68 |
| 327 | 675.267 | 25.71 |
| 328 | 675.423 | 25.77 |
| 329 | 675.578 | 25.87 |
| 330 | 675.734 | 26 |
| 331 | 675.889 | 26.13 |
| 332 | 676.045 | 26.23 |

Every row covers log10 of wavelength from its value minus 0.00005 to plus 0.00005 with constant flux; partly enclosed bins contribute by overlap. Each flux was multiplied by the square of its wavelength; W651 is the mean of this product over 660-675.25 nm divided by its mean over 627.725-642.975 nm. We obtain 1.10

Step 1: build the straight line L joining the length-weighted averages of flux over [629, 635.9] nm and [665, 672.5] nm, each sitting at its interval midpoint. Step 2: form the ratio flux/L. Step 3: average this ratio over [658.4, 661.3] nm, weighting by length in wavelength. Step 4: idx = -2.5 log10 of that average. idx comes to -0.03 mag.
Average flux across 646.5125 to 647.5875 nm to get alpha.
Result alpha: 26.8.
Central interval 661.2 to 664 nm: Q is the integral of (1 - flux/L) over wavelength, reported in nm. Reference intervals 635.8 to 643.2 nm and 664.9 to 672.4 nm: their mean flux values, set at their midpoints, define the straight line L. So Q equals -0.08 nm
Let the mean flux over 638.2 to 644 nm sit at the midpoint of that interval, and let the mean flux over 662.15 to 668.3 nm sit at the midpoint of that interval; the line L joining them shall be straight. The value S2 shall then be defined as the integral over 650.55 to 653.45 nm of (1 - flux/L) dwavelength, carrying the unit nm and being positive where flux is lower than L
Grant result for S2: -0.11 nm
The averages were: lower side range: 26.6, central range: 27.7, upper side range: 26.7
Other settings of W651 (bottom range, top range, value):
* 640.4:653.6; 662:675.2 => 1.05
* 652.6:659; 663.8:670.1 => 1.02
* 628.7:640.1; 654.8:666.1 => 1.10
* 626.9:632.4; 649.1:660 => 1.11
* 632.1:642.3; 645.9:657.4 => 1.06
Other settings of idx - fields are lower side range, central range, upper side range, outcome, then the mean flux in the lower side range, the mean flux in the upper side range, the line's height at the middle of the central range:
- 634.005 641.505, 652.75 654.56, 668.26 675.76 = -0.053 mag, 26.6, 26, 26.4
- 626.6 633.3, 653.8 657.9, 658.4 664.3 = 0.004 mag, 26.3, 27.1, 26.9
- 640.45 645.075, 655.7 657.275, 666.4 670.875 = 0.017 mag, 26.8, 26.4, 26.5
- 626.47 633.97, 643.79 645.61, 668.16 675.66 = -0.019 mag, 26.3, 26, 26.2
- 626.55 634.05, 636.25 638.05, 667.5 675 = -0.023 mag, 26.3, 26.1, 26.3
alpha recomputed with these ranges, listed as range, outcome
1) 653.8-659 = 26.9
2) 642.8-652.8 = 26.9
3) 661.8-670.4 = 26.7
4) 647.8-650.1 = 26.5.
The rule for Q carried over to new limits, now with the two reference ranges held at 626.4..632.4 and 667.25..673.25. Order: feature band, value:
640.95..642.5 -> -0.03 nm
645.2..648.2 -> -0.06 nm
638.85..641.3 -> -0.01 nm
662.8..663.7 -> -0.03 nm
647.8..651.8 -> -0.10 nm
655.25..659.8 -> -0.08 nm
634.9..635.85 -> -0.02 nm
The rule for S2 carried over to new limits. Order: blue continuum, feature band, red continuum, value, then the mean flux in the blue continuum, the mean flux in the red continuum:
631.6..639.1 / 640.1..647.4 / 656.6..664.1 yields 0.01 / 26.6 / 26.9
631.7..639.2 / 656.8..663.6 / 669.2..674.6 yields -0.19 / 26.6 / 26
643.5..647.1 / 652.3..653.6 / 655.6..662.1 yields -0.05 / 26.7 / 26.8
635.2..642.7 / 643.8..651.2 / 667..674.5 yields -0.05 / 26.6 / 26.1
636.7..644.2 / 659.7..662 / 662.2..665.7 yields -0.03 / 26.7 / 26.8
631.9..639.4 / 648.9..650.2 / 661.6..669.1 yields 0.04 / 26.7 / 26.7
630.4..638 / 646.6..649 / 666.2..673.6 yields -0.05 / 26.6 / 26.2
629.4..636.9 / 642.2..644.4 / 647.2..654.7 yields 0.00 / 26.4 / 27.2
